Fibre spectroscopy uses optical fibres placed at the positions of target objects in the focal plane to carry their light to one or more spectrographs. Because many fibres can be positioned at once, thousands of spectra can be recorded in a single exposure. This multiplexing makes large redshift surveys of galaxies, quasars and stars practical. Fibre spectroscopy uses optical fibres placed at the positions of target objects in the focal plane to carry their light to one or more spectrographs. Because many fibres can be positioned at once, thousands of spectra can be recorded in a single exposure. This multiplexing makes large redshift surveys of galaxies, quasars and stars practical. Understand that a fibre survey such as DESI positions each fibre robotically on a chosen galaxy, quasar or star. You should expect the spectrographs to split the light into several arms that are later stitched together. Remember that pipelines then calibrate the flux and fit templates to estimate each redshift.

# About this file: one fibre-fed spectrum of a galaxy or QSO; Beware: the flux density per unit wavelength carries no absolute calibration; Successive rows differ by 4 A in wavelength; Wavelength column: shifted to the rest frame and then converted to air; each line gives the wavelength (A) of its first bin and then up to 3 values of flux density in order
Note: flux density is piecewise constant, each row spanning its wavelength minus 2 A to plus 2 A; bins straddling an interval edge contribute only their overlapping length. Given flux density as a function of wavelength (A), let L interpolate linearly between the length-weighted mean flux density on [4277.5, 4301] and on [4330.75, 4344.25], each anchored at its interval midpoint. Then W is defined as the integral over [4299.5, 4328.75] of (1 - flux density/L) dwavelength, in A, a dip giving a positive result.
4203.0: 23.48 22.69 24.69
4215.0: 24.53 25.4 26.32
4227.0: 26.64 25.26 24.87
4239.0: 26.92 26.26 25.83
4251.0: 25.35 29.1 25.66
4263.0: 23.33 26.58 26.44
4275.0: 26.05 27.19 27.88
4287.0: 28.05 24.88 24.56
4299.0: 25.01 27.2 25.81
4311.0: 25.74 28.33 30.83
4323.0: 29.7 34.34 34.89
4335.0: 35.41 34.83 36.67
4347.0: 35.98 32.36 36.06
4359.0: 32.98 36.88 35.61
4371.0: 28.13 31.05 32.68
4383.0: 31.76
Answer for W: 2.3 A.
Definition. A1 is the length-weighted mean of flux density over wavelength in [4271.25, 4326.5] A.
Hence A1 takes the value 27.2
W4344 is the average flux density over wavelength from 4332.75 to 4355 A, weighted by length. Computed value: 35.1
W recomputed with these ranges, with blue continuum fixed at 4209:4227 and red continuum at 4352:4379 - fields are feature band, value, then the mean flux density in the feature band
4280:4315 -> 3.98 A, 26.3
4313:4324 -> 0.43 A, 29.6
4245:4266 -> 1.16 A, 25.9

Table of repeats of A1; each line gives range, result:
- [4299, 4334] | 29.5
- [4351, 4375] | 33.6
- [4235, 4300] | 26.2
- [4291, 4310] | 25.6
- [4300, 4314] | 26.3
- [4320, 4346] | 34.2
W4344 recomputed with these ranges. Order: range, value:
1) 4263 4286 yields 26.6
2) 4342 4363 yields 34.9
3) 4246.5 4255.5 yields 26.5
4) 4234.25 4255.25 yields 26.3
